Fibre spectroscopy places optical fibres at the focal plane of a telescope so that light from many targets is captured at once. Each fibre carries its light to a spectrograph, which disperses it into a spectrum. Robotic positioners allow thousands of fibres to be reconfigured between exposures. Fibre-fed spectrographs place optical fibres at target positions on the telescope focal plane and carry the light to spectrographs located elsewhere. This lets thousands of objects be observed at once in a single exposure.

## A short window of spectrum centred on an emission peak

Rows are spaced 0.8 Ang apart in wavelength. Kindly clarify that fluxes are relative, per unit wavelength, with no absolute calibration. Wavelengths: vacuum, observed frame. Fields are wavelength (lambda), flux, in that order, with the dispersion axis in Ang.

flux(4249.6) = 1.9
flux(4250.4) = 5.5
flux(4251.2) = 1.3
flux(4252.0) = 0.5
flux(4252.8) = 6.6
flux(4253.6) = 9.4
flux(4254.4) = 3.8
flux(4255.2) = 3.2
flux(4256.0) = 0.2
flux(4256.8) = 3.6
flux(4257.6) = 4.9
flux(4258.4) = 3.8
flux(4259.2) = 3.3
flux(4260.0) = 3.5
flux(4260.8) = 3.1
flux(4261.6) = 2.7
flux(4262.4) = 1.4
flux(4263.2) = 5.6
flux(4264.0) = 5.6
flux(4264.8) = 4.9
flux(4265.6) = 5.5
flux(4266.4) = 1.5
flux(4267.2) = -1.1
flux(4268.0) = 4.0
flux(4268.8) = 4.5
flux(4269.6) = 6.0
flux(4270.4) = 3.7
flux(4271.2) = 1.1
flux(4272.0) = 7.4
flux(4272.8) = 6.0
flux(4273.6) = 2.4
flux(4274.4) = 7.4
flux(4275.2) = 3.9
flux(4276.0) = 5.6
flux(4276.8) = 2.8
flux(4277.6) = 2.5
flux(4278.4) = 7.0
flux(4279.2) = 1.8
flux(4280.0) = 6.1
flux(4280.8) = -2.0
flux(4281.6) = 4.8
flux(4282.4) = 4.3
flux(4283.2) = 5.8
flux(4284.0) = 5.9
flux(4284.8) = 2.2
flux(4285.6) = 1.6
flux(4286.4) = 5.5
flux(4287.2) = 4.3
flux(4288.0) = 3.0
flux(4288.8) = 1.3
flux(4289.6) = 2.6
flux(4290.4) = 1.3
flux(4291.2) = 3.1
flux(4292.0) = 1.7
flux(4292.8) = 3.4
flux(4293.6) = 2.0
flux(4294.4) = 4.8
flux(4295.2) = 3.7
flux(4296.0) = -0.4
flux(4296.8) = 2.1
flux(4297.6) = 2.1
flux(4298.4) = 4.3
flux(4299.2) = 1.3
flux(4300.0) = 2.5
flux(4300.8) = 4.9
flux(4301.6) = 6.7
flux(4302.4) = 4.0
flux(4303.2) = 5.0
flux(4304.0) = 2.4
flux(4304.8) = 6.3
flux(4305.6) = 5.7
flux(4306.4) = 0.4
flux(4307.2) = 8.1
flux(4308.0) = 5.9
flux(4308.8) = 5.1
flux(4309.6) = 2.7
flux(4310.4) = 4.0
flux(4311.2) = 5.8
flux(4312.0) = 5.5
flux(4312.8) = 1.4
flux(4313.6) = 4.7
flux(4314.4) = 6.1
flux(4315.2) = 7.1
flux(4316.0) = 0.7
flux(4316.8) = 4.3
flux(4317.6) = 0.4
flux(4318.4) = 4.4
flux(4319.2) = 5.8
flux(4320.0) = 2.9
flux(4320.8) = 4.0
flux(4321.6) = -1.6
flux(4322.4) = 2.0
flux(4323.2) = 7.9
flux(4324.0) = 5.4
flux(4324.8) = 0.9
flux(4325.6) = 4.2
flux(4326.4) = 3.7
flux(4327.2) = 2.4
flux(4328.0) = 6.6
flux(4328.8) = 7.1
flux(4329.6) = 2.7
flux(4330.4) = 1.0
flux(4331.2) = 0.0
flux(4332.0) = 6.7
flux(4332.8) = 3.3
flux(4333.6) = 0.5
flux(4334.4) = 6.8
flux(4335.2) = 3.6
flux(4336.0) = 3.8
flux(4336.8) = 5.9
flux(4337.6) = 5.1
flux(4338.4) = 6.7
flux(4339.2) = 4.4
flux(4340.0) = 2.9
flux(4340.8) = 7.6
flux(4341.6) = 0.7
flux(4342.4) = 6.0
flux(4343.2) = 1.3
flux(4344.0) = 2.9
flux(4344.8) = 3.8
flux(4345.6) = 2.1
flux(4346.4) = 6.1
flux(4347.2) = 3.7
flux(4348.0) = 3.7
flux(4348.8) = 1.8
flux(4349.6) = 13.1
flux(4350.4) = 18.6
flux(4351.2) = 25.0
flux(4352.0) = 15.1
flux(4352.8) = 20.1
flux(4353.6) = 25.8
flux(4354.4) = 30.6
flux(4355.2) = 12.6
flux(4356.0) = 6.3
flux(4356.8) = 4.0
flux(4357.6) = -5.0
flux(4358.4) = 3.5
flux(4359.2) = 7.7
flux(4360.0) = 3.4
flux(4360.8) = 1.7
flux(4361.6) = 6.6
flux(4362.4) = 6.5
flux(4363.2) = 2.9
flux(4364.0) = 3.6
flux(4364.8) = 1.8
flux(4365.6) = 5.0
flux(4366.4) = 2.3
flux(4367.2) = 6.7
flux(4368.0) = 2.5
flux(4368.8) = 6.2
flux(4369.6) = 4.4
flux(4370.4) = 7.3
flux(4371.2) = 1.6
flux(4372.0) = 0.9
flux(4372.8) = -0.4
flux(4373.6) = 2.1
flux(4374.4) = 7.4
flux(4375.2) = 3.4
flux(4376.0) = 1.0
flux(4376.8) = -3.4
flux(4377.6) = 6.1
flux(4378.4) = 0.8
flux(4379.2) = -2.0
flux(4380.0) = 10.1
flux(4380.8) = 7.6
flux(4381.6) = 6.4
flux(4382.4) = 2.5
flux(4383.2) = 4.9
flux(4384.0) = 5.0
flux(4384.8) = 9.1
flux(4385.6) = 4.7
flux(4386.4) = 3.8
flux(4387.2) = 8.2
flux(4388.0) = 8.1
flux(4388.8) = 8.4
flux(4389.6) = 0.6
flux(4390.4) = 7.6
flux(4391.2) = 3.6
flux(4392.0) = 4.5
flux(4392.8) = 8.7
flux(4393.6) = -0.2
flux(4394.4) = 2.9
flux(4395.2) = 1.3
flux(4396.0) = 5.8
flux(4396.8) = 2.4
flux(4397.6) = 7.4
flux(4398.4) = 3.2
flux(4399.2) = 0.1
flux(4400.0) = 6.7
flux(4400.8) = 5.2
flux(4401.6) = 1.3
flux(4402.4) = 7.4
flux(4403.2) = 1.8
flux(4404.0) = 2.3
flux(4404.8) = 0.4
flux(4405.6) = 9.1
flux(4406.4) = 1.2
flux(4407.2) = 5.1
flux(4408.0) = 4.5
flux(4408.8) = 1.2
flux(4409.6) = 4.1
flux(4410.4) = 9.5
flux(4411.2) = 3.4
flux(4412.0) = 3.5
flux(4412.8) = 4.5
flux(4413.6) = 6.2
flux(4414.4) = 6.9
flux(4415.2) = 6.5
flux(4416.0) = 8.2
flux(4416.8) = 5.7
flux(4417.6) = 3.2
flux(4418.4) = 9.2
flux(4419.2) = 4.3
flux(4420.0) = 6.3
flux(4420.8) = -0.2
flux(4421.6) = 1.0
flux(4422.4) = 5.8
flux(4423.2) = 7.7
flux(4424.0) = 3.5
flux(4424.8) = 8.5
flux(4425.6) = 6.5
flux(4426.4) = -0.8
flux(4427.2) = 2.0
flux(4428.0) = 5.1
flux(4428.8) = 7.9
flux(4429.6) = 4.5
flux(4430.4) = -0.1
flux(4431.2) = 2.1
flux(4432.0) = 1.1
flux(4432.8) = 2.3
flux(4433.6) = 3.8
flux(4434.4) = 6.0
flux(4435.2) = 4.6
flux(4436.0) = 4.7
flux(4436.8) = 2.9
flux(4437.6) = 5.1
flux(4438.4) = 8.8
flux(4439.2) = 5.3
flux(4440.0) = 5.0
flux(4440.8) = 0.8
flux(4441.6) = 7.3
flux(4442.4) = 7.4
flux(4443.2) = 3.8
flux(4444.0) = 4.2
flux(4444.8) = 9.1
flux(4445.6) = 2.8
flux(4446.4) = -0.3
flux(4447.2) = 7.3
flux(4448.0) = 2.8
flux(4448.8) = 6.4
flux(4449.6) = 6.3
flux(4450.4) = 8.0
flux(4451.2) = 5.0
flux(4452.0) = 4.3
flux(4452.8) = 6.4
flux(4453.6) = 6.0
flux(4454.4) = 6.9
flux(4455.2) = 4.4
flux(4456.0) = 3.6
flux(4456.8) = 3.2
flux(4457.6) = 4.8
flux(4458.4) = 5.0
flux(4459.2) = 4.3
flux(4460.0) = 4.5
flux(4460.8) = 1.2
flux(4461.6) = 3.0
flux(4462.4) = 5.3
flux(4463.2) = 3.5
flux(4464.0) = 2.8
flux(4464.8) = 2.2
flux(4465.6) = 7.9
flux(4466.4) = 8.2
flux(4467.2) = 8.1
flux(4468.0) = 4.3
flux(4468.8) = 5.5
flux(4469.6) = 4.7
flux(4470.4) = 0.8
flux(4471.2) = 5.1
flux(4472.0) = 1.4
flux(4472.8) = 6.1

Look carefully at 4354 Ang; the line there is [O II] 3727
